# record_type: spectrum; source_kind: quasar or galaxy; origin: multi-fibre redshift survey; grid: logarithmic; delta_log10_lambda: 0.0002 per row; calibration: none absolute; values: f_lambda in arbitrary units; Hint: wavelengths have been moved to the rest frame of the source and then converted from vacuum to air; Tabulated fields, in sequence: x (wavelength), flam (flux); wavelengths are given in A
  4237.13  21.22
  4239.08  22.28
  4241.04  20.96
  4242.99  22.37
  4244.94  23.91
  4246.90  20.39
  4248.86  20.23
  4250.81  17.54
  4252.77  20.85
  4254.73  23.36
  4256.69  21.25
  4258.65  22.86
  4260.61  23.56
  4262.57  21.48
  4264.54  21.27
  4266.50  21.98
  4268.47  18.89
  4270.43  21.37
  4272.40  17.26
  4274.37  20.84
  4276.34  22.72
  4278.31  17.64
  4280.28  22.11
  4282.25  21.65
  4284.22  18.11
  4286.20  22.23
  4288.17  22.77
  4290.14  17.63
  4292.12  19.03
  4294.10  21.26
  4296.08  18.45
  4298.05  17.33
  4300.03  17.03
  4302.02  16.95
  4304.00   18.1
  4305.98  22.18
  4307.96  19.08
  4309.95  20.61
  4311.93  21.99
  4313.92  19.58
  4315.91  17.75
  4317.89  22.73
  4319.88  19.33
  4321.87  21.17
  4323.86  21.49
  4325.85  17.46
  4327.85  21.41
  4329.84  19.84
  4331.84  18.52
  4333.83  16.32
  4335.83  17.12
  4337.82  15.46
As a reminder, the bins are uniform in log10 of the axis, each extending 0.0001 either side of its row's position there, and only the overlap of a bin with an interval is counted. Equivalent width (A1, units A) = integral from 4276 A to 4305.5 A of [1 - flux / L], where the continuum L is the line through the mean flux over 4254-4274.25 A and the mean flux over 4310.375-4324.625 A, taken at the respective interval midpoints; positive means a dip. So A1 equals 2.0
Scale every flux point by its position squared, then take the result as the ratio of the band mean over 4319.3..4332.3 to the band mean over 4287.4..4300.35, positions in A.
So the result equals 1.06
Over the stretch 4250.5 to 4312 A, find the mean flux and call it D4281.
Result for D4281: 20.3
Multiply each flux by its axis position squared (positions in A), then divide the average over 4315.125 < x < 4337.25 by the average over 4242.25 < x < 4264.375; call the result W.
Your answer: 0.93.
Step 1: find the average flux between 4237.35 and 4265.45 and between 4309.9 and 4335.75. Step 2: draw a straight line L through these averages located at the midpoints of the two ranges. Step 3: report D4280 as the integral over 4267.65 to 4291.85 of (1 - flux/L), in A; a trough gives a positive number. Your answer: 0.70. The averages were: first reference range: 21.6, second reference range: 19.7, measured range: 20.2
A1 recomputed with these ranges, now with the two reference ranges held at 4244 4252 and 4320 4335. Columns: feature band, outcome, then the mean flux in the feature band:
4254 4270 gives -1.2 A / 21.8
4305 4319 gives -0.7 A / 20.6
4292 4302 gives 0.7 A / 18.4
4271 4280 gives 0.1 A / 19.9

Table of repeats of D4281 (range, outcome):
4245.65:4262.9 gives 21.3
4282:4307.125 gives 19.4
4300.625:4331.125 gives 19.9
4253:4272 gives 21.6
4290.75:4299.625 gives 18.8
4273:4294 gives 20.4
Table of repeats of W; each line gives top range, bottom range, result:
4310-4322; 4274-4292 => 1.01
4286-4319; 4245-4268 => 0.94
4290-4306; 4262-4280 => 0.92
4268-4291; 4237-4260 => 0.96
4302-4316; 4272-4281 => 0.99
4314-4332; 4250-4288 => 0.98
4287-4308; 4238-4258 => 0.92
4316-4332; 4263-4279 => 1.02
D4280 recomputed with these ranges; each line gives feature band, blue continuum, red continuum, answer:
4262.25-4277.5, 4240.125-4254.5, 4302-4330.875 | 0.04 A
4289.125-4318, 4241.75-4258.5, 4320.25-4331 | 1.82 A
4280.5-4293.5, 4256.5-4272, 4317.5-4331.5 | 0.39 A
